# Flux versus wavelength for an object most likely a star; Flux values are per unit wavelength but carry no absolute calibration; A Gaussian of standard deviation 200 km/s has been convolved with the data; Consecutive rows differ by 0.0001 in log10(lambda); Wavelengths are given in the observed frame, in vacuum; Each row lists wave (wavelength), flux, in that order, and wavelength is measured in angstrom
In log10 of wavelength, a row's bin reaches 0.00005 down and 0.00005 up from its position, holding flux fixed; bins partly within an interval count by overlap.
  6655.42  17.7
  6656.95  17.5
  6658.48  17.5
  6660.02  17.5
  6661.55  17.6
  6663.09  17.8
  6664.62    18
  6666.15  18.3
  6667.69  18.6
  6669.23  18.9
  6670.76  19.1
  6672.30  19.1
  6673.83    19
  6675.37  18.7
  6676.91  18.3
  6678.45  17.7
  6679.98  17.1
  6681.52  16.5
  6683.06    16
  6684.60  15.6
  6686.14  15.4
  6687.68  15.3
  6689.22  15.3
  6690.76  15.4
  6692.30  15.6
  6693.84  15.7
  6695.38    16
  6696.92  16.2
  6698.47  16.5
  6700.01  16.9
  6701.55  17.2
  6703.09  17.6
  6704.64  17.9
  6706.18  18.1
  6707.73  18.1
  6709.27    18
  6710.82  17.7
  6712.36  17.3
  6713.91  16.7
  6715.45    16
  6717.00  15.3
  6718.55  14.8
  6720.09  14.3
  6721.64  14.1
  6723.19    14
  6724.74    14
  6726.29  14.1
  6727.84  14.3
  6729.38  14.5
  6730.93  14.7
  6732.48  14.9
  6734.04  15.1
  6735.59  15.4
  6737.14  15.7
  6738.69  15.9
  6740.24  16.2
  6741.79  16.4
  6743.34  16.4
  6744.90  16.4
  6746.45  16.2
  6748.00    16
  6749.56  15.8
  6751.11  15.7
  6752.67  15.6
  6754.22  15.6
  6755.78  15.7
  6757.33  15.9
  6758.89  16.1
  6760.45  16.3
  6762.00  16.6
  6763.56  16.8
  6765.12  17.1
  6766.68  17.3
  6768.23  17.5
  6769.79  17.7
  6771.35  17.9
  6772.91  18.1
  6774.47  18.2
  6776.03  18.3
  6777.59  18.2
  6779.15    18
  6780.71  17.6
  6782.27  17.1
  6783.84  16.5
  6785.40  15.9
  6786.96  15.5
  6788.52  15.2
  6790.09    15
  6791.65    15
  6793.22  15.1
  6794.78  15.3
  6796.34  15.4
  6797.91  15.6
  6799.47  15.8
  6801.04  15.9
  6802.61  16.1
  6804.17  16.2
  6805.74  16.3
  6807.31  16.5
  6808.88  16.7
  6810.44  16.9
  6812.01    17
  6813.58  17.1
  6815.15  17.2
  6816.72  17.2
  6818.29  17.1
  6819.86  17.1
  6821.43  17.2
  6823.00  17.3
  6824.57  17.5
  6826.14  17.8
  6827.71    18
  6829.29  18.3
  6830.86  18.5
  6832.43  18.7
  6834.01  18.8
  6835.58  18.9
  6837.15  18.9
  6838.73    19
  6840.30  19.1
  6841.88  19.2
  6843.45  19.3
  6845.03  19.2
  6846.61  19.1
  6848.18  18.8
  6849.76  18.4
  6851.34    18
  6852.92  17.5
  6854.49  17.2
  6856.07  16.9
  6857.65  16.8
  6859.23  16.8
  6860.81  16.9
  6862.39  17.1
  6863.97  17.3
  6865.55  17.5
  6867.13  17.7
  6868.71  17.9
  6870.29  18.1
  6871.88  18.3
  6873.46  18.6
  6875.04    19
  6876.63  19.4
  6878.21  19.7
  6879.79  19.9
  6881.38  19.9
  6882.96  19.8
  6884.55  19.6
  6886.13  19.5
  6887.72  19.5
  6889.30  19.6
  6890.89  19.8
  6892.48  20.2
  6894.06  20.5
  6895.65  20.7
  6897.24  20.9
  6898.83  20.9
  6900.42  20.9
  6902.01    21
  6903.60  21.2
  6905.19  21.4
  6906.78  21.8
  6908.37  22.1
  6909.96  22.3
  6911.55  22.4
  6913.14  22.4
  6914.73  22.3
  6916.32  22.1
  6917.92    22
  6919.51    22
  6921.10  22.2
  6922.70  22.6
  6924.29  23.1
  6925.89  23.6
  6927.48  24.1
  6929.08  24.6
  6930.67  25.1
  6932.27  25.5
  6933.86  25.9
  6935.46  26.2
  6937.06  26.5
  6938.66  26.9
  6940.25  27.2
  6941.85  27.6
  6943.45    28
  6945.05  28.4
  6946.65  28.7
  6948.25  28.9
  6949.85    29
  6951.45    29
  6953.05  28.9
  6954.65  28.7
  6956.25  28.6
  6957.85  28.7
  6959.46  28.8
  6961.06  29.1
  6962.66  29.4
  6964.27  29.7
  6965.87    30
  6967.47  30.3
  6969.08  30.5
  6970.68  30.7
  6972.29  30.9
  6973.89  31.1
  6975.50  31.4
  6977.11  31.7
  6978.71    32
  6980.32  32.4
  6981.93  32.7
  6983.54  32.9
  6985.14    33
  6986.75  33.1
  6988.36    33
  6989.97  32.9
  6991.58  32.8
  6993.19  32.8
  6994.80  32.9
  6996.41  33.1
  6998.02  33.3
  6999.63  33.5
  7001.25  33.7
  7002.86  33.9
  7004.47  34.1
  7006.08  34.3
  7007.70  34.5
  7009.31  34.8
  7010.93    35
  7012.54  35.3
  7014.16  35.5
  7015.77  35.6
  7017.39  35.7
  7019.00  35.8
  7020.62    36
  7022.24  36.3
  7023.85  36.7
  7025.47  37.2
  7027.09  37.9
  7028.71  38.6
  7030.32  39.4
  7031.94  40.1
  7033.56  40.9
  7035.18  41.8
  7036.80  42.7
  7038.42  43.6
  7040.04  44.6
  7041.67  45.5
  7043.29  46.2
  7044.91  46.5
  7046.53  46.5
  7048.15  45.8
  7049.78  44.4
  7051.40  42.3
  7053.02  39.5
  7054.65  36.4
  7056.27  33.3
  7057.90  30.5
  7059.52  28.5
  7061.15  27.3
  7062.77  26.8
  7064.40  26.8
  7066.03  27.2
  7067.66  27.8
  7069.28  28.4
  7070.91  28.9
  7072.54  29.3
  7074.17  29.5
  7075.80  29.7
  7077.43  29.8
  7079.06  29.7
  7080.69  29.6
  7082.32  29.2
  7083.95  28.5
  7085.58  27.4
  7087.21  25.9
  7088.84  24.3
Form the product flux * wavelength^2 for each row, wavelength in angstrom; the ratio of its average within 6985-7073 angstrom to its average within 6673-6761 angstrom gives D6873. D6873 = 2.4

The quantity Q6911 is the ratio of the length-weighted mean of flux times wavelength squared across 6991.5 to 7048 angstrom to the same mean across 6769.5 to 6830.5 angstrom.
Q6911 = 2.4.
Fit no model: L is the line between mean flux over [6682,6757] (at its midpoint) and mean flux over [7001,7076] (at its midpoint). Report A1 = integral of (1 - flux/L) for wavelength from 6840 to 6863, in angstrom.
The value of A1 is 5.9 angstrom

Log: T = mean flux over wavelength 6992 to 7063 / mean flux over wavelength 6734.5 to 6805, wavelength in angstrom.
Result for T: 2.3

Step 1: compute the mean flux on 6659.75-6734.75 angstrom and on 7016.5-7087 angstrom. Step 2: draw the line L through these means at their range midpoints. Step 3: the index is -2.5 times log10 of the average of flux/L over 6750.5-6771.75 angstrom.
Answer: 0.204 mag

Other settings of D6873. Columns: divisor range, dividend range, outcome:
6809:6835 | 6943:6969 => 1.72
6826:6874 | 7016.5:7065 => 2.24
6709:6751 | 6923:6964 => 1.86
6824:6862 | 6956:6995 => 1.78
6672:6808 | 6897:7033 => 1.94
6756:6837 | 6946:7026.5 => 2.02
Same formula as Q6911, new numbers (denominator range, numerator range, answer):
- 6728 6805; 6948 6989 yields 2.00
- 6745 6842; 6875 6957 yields 1.43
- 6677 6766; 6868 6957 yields 1.52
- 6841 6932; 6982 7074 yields 1.85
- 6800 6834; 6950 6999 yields 1.90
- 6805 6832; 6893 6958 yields 1.46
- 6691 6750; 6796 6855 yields 1.14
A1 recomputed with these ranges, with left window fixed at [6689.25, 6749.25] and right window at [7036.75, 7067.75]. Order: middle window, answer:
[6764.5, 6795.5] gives 4.7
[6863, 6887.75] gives 6.9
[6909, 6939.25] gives 5.8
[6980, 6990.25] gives 0.1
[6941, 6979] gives 2.5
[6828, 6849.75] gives 4.5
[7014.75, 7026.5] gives -0.2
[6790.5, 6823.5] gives 8.1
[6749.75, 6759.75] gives 1.4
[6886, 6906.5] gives 5.2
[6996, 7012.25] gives 0.2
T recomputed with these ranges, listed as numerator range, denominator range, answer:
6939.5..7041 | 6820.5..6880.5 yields 1.83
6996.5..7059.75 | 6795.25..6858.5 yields 2.17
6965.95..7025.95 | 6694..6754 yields 2.10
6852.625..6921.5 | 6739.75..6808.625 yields 1.20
